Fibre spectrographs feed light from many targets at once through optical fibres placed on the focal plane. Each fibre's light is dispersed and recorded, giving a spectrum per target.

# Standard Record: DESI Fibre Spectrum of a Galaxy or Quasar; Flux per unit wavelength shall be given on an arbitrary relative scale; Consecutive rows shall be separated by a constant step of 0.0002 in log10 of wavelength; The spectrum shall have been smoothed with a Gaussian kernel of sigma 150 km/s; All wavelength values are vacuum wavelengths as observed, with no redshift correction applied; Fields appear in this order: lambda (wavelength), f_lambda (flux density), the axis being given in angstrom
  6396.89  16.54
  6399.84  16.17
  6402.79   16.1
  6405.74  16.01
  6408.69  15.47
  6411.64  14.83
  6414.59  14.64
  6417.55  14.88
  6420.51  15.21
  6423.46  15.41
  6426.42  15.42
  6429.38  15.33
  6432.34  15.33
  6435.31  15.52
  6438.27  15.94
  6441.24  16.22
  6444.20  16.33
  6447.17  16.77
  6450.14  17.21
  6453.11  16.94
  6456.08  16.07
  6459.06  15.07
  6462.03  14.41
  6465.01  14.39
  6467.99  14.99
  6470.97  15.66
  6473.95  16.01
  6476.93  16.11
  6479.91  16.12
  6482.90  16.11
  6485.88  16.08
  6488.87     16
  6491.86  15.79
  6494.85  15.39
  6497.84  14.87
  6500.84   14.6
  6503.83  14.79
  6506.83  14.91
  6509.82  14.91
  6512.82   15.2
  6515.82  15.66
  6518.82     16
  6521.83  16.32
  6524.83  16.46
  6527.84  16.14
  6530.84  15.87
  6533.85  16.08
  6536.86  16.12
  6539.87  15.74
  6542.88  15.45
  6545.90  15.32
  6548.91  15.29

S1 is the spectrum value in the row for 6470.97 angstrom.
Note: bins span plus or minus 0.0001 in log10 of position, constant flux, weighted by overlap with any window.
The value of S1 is 15.66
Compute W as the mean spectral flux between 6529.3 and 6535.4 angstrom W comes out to 16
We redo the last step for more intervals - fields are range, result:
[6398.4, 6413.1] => 15.7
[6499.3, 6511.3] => 14.8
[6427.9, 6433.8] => 15.3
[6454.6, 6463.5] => 15.2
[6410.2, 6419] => 14.8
